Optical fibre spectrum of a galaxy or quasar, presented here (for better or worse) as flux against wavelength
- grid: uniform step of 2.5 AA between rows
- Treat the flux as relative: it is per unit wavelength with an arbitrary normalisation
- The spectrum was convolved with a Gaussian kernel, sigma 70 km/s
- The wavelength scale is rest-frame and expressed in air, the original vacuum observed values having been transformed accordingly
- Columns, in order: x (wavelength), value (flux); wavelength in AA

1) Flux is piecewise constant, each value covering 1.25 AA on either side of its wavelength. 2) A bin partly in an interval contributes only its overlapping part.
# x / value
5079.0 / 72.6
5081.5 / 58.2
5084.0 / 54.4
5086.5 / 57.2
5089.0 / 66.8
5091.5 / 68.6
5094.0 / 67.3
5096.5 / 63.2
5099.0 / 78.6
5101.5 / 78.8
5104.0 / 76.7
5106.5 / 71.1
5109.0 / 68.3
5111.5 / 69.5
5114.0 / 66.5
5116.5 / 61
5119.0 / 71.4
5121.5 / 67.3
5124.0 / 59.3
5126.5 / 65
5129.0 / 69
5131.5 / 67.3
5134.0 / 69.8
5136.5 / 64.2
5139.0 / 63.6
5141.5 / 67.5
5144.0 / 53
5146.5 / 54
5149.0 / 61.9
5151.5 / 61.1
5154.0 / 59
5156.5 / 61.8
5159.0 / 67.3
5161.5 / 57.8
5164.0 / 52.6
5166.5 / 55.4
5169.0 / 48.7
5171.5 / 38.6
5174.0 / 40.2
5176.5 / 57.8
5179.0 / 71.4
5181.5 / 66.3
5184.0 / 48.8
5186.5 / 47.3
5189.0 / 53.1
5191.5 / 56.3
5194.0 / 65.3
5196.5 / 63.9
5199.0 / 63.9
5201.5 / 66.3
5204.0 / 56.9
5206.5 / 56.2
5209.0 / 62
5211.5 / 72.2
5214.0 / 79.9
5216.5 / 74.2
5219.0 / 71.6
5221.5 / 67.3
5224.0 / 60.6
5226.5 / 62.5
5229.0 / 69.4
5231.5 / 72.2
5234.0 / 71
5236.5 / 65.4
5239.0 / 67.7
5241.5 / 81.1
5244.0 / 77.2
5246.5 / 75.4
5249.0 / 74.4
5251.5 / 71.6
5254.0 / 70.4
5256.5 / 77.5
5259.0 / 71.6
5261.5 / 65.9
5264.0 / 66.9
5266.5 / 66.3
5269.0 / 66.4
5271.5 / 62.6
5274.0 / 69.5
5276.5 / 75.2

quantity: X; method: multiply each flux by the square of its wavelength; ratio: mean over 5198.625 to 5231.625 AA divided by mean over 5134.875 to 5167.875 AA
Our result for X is 1.1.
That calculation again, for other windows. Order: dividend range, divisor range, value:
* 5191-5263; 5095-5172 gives 1.12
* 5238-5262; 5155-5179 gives 1.40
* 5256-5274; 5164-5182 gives 1.32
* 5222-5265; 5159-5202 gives 1.29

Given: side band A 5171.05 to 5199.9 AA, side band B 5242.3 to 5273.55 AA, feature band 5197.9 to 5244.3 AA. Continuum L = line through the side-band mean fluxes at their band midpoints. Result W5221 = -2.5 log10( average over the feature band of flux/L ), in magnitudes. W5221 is -0.077 mag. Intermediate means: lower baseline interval 56.5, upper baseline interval 70.6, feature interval 68.1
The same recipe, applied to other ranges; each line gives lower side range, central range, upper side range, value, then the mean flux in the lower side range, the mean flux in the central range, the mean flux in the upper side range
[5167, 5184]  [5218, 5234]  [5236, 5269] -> -0.03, 53.5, 67.5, 71.6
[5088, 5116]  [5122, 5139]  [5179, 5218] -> 0.04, 70.3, 65.7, 62.5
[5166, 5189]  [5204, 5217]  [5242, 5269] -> -0.11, 52.7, 67.4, 71.7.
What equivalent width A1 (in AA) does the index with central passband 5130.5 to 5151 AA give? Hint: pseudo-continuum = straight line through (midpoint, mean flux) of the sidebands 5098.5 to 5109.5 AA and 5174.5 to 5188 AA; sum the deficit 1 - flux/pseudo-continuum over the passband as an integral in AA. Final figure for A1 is 1.2 AA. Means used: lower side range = 74.9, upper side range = 57.2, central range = 62.5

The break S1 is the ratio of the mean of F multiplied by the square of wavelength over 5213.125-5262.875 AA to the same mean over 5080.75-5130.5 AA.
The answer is 1.12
